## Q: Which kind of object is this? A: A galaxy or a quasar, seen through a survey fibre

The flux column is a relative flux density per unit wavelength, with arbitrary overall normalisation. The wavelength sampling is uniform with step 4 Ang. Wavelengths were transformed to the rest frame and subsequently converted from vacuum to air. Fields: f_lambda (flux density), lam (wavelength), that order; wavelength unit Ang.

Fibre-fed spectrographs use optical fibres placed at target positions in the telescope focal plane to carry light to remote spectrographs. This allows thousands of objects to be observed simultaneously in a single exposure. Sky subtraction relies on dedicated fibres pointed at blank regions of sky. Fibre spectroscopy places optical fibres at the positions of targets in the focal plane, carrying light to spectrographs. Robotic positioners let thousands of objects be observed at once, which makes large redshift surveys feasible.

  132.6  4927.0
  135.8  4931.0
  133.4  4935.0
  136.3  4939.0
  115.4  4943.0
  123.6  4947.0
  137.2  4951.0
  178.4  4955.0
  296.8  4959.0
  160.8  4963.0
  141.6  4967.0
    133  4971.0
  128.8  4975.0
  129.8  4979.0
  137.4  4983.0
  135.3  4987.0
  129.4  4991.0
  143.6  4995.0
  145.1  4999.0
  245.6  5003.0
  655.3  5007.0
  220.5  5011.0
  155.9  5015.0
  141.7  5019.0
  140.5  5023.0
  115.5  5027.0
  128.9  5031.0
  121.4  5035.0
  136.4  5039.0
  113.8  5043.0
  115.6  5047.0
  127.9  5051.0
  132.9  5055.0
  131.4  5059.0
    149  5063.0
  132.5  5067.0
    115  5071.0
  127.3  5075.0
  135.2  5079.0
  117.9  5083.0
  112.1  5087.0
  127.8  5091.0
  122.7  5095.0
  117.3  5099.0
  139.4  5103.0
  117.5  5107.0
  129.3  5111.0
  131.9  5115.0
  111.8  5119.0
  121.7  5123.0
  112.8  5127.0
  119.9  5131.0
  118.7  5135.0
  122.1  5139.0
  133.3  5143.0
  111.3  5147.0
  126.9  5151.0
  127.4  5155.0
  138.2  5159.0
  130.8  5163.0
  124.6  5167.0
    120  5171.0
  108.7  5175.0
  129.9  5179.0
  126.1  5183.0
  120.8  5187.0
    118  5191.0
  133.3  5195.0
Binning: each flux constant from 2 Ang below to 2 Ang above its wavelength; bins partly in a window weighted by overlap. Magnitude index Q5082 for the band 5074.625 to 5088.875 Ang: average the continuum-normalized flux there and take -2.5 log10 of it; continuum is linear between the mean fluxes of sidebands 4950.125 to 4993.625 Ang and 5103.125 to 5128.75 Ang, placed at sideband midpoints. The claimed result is 0.06 mag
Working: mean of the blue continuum 156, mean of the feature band 123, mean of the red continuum 122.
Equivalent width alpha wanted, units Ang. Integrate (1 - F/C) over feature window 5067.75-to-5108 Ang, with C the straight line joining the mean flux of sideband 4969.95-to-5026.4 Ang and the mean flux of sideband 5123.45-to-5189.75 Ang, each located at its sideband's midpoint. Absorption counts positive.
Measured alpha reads 7.3 Ang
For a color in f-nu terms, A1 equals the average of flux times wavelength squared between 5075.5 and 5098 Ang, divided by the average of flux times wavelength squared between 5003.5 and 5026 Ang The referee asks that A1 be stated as 0.5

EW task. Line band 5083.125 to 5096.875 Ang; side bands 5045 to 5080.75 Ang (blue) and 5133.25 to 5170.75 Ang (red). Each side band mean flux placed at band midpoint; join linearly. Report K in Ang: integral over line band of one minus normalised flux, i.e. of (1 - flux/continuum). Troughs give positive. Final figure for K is 0.9 Ang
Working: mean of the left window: 130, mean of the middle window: 120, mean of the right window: 126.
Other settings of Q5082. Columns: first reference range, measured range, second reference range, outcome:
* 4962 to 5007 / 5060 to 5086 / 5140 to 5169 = 0.151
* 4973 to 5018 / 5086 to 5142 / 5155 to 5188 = 0.221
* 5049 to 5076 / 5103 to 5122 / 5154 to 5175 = 0.038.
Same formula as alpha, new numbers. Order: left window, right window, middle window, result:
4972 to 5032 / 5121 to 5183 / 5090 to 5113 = 2.87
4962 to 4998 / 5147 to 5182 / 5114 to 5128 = 0.96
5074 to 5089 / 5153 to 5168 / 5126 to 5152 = 1.57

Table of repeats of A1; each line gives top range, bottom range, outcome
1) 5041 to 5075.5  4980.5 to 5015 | 0.59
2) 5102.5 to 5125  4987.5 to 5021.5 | 0.58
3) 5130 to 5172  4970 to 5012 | 0.66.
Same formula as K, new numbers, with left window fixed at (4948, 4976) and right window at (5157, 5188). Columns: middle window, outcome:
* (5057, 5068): 0.7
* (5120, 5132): 1.5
